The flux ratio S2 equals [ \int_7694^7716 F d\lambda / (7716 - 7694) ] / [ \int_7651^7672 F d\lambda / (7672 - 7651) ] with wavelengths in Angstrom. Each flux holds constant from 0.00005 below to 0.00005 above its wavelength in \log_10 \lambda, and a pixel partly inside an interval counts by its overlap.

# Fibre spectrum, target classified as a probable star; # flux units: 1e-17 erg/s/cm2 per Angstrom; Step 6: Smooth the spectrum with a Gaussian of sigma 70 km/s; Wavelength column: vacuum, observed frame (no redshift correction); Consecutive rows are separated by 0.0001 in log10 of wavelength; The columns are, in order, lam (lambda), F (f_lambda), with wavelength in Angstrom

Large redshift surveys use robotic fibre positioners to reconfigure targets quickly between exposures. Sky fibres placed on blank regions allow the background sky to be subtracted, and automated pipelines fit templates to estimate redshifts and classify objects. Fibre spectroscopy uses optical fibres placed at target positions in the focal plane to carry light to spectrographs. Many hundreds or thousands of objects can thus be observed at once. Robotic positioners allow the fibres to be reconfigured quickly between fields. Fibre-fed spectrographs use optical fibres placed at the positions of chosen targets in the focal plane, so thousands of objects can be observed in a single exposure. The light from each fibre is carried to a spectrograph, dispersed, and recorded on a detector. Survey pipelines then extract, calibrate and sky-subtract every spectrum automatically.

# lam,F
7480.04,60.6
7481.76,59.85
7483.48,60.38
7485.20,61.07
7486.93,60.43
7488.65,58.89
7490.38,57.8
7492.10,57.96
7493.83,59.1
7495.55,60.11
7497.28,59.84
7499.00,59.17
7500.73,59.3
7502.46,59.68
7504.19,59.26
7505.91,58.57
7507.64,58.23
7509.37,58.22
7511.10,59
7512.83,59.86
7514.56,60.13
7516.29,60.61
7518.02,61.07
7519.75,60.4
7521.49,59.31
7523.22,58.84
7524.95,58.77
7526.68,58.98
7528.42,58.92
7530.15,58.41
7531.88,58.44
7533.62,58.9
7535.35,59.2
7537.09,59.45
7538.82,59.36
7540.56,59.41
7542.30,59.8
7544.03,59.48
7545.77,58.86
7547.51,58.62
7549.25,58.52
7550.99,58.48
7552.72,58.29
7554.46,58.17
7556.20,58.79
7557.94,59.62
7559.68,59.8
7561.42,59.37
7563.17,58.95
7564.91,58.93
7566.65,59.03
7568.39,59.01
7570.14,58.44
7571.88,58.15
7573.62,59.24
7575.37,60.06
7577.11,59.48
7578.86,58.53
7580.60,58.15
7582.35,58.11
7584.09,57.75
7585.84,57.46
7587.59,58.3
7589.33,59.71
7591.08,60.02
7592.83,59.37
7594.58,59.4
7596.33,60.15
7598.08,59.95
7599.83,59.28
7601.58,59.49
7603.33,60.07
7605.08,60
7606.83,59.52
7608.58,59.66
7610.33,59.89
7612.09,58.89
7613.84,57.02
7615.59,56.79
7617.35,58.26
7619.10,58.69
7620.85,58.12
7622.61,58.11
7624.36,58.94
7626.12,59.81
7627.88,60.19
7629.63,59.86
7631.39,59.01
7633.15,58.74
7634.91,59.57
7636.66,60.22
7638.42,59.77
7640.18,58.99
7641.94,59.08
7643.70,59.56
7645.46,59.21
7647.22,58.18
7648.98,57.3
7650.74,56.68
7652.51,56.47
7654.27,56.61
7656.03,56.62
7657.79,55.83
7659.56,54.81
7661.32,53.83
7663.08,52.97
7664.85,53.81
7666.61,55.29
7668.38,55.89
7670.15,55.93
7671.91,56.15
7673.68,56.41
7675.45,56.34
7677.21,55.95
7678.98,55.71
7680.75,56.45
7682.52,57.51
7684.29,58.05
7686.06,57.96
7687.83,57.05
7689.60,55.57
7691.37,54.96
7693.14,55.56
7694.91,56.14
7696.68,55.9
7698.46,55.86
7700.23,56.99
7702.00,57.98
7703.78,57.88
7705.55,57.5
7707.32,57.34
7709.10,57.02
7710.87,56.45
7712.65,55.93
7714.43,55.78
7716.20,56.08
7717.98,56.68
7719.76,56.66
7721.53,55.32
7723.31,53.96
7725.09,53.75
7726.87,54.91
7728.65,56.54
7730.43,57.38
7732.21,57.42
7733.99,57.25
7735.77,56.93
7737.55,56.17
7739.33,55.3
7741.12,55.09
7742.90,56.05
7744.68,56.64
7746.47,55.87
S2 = 1.02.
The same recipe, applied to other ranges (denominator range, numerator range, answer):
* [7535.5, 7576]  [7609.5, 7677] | 0.98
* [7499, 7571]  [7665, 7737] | 0.95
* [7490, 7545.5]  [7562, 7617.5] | 1.00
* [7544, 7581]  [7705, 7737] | 0.96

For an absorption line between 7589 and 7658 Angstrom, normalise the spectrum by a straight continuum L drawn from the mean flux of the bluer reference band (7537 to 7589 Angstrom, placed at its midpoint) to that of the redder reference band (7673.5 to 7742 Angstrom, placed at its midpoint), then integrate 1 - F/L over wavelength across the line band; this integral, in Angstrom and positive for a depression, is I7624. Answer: -1.23 Angstrom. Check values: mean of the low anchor 58.9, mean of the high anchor 56.3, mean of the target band 58.8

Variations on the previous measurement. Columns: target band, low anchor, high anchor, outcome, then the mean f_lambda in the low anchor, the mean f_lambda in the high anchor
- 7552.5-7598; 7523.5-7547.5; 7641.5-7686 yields -0.6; 59.1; 56.4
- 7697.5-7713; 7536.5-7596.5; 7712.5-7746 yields -0.2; 59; 56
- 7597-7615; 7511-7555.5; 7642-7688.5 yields -0.5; 59.2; 56.4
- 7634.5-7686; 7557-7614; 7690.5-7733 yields 0.5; 59.1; 56.2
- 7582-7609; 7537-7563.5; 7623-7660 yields -0.3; 59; 58.4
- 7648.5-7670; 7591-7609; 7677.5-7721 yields 0.9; 59.7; 56.6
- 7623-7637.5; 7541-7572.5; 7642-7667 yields -0.6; 58.9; 56.3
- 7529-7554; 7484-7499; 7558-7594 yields 0.1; 59.4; 58.9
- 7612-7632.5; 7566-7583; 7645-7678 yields -0.5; 58.8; 56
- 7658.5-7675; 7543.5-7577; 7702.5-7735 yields 0.6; 58.9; 56.3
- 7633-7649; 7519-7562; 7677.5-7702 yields -0.5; 59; 56.5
